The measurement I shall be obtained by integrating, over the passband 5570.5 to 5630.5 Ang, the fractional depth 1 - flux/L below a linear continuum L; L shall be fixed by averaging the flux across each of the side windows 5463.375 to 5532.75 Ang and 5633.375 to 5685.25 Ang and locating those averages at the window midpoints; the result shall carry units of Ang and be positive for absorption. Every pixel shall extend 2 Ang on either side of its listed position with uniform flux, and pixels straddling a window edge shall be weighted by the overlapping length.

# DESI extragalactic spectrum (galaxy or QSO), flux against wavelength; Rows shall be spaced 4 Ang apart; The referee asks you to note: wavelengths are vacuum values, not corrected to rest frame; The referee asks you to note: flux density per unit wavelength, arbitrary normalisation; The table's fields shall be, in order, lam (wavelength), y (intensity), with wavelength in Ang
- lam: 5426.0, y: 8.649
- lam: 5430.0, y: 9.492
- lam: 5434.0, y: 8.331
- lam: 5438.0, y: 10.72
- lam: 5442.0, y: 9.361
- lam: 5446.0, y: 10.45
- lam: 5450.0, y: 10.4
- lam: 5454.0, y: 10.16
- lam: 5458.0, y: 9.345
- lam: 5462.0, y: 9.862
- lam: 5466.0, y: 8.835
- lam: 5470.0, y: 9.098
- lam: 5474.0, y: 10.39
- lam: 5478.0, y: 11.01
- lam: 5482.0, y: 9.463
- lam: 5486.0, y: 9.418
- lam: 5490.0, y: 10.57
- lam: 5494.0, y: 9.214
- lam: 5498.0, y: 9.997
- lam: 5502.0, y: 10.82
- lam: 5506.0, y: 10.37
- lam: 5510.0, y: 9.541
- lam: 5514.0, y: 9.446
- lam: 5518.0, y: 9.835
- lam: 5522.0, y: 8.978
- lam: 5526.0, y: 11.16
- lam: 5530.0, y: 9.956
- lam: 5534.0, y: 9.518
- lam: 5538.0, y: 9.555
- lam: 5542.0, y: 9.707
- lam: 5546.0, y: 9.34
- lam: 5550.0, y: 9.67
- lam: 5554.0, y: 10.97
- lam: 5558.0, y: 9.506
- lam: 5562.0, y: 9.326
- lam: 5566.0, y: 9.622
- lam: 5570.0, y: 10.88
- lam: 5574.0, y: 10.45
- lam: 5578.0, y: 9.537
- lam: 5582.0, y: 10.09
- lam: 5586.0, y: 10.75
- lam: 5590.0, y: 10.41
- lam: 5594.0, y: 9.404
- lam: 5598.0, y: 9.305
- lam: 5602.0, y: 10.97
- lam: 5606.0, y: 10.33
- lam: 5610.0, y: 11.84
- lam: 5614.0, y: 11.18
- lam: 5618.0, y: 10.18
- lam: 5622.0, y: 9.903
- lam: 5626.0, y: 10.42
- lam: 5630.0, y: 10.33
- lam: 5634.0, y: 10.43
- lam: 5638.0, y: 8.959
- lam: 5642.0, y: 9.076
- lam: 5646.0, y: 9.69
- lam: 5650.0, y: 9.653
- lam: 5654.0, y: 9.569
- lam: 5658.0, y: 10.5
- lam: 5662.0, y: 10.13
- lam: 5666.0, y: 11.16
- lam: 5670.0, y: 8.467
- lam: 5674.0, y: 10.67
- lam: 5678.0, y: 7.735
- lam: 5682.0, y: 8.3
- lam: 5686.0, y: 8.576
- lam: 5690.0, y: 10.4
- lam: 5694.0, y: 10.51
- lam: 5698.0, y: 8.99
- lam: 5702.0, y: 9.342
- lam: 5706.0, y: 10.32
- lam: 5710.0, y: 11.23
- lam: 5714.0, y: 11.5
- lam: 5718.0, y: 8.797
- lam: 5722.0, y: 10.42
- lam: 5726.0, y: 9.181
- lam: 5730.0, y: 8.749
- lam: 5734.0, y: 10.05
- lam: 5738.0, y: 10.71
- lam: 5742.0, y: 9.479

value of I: -4.4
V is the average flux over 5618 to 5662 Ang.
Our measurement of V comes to 9.88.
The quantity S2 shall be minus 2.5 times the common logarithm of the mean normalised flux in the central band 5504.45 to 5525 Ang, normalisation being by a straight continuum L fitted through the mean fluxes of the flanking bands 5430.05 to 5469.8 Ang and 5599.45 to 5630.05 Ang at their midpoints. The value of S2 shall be 0.04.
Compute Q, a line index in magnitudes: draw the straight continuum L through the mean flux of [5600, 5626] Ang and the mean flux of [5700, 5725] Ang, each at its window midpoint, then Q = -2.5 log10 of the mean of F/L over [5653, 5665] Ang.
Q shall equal 0.03 mag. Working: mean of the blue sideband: 10.7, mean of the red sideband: 10.2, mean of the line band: 10.2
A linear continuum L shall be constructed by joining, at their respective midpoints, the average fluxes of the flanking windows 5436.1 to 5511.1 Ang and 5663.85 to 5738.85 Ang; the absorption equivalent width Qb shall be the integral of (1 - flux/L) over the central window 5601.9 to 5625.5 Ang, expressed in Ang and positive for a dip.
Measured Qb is -2.12 Ang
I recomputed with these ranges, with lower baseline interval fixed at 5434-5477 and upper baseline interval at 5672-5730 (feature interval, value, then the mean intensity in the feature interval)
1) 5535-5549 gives 0.3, 9.54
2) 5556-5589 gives -0.9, 10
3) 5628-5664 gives -0.4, 9.82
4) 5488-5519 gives -0.6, 9.98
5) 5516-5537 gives -0.2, 9.87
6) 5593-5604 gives -0.2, 9.94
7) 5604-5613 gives -1.3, 11.1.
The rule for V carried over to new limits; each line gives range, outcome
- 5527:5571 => 9.83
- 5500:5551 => 9.84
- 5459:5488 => 9.71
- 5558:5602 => 10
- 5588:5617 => 10.5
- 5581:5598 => 10.1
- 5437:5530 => 9.92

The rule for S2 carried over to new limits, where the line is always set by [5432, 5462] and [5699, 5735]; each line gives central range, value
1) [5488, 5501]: -0.017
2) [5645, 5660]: 0.004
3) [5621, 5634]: -0.041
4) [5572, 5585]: -0.023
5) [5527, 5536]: -0.004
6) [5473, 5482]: -0.067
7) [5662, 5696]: 0.044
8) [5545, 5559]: -0.008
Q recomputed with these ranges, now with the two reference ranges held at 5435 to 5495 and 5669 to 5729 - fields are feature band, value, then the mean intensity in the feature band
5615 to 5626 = -0.05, 10.2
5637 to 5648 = 0.05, 9.27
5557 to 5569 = 0.02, 9.6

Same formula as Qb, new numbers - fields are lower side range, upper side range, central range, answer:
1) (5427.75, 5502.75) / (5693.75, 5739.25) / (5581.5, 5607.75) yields -0.8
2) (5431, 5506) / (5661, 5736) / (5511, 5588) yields -0.7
